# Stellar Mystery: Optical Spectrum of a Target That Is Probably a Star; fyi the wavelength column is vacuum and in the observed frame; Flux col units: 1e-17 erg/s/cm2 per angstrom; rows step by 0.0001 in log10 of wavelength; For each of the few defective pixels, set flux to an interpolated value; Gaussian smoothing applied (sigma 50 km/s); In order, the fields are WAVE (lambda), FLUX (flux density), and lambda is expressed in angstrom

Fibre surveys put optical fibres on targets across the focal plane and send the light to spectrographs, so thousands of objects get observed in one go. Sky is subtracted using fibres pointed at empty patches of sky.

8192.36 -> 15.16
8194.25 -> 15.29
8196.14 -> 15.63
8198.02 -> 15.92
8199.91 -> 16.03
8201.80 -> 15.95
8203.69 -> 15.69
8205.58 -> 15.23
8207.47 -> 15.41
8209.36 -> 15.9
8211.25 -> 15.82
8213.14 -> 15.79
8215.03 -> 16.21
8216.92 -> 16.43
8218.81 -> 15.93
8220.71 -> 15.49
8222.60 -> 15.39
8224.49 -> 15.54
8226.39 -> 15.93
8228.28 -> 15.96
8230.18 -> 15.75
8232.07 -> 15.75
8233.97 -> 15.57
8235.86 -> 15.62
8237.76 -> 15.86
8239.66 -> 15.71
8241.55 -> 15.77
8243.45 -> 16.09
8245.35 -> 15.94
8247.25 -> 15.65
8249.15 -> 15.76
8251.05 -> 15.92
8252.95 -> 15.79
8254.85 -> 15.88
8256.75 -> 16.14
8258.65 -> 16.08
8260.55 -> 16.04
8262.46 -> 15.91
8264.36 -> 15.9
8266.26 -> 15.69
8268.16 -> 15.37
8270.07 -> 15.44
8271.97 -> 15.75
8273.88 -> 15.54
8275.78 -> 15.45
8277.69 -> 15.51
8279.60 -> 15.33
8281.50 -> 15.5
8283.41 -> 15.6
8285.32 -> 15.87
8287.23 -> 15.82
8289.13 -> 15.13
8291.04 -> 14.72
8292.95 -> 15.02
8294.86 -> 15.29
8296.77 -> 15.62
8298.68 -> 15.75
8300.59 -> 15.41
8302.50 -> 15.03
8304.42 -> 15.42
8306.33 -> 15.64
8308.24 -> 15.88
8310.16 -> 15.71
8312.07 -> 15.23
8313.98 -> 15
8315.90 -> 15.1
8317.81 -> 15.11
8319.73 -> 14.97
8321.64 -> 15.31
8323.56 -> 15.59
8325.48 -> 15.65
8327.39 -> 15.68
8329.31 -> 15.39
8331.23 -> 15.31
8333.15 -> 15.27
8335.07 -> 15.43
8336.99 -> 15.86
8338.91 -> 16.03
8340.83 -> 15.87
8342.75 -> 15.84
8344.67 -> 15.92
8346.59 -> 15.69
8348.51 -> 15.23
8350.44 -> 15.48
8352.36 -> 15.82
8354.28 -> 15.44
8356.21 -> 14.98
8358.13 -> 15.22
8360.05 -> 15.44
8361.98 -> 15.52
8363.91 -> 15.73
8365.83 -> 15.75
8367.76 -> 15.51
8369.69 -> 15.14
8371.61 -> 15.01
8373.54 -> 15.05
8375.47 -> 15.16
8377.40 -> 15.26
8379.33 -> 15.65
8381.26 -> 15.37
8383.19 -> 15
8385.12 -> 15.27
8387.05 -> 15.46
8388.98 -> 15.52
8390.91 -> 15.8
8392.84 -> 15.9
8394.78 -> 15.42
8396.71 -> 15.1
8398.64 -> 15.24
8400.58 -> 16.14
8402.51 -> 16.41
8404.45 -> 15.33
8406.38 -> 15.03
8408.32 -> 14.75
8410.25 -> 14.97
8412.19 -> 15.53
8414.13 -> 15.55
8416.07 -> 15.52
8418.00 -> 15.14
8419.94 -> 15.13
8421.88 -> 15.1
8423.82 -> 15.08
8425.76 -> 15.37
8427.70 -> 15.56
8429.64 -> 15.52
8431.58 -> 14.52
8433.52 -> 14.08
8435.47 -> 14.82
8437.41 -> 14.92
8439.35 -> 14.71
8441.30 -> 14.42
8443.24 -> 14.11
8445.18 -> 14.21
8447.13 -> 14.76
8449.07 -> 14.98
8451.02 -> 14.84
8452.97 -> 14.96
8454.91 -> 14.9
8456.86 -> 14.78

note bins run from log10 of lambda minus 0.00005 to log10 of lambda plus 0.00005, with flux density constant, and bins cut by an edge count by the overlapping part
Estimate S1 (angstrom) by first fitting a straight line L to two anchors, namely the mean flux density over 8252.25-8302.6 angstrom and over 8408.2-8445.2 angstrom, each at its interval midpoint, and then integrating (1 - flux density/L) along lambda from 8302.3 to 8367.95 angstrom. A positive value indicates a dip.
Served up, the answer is -0.6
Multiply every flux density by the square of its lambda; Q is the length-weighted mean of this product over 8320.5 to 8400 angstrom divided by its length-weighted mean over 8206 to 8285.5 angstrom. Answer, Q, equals 1.01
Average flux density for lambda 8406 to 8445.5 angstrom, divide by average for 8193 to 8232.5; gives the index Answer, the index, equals 0.9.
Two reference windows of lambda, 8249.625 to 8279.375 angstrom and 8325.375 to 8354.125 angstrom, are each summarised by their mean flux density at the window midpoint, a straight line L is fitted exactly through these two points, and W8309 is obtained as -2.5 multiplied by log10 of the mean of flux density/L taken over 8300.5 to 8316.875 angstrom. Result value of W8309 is 0.02 mag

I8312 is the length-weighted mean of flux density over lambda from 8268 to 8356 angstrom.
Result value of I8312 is 15.5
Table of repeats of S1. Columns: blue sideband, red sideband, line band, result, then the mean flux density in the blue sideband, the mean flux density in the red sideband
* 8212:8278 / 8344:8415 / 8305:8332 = 0.33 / 15.8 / 15.4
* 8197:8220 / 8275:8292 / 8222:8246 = -0.08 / 15.9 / 15.4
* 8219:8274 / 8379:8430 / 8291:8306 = 0.30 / 15.8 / 15.4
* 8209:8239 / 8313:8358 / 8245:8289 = -0.12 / 15.8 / 15.5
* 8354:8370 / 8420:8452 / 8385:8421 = -0.83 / 15.4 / 14.8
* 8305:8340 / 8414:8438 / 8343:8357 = -0.16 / 15.5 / 15.1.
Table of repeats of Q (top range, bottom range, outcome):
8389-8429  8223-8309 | 1.02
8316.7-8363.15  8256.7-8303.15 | 1.01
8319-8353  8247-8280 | 1.01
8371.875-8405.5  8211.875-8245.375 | 1.02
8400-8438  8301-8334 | 1.01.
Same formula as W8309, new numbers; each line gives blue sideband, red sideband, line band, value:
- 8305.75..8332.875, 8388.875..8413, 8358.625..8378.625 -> 0.01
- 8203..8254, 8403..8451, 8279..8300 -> 0.01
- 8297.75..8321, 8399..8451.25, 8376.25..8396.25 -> -0.02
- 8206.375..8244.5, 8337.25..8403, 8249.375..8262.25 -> -0.02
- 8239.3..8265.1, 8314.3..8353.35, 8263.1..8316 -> 0.02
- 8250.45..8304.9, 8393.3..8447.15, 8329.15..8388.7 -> -0.01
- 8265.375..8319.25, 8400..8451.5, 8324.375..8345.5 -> -0.02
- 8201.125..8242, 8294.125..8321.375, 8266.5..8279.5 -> 0.00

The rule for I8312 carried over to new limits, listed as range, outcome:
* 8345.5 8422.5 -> 15.4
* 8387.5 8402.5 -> 15.6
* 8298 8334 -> 15.4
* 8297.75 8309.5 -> 15.5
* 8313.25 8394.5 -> 15.4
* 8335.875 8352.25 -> 15.7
